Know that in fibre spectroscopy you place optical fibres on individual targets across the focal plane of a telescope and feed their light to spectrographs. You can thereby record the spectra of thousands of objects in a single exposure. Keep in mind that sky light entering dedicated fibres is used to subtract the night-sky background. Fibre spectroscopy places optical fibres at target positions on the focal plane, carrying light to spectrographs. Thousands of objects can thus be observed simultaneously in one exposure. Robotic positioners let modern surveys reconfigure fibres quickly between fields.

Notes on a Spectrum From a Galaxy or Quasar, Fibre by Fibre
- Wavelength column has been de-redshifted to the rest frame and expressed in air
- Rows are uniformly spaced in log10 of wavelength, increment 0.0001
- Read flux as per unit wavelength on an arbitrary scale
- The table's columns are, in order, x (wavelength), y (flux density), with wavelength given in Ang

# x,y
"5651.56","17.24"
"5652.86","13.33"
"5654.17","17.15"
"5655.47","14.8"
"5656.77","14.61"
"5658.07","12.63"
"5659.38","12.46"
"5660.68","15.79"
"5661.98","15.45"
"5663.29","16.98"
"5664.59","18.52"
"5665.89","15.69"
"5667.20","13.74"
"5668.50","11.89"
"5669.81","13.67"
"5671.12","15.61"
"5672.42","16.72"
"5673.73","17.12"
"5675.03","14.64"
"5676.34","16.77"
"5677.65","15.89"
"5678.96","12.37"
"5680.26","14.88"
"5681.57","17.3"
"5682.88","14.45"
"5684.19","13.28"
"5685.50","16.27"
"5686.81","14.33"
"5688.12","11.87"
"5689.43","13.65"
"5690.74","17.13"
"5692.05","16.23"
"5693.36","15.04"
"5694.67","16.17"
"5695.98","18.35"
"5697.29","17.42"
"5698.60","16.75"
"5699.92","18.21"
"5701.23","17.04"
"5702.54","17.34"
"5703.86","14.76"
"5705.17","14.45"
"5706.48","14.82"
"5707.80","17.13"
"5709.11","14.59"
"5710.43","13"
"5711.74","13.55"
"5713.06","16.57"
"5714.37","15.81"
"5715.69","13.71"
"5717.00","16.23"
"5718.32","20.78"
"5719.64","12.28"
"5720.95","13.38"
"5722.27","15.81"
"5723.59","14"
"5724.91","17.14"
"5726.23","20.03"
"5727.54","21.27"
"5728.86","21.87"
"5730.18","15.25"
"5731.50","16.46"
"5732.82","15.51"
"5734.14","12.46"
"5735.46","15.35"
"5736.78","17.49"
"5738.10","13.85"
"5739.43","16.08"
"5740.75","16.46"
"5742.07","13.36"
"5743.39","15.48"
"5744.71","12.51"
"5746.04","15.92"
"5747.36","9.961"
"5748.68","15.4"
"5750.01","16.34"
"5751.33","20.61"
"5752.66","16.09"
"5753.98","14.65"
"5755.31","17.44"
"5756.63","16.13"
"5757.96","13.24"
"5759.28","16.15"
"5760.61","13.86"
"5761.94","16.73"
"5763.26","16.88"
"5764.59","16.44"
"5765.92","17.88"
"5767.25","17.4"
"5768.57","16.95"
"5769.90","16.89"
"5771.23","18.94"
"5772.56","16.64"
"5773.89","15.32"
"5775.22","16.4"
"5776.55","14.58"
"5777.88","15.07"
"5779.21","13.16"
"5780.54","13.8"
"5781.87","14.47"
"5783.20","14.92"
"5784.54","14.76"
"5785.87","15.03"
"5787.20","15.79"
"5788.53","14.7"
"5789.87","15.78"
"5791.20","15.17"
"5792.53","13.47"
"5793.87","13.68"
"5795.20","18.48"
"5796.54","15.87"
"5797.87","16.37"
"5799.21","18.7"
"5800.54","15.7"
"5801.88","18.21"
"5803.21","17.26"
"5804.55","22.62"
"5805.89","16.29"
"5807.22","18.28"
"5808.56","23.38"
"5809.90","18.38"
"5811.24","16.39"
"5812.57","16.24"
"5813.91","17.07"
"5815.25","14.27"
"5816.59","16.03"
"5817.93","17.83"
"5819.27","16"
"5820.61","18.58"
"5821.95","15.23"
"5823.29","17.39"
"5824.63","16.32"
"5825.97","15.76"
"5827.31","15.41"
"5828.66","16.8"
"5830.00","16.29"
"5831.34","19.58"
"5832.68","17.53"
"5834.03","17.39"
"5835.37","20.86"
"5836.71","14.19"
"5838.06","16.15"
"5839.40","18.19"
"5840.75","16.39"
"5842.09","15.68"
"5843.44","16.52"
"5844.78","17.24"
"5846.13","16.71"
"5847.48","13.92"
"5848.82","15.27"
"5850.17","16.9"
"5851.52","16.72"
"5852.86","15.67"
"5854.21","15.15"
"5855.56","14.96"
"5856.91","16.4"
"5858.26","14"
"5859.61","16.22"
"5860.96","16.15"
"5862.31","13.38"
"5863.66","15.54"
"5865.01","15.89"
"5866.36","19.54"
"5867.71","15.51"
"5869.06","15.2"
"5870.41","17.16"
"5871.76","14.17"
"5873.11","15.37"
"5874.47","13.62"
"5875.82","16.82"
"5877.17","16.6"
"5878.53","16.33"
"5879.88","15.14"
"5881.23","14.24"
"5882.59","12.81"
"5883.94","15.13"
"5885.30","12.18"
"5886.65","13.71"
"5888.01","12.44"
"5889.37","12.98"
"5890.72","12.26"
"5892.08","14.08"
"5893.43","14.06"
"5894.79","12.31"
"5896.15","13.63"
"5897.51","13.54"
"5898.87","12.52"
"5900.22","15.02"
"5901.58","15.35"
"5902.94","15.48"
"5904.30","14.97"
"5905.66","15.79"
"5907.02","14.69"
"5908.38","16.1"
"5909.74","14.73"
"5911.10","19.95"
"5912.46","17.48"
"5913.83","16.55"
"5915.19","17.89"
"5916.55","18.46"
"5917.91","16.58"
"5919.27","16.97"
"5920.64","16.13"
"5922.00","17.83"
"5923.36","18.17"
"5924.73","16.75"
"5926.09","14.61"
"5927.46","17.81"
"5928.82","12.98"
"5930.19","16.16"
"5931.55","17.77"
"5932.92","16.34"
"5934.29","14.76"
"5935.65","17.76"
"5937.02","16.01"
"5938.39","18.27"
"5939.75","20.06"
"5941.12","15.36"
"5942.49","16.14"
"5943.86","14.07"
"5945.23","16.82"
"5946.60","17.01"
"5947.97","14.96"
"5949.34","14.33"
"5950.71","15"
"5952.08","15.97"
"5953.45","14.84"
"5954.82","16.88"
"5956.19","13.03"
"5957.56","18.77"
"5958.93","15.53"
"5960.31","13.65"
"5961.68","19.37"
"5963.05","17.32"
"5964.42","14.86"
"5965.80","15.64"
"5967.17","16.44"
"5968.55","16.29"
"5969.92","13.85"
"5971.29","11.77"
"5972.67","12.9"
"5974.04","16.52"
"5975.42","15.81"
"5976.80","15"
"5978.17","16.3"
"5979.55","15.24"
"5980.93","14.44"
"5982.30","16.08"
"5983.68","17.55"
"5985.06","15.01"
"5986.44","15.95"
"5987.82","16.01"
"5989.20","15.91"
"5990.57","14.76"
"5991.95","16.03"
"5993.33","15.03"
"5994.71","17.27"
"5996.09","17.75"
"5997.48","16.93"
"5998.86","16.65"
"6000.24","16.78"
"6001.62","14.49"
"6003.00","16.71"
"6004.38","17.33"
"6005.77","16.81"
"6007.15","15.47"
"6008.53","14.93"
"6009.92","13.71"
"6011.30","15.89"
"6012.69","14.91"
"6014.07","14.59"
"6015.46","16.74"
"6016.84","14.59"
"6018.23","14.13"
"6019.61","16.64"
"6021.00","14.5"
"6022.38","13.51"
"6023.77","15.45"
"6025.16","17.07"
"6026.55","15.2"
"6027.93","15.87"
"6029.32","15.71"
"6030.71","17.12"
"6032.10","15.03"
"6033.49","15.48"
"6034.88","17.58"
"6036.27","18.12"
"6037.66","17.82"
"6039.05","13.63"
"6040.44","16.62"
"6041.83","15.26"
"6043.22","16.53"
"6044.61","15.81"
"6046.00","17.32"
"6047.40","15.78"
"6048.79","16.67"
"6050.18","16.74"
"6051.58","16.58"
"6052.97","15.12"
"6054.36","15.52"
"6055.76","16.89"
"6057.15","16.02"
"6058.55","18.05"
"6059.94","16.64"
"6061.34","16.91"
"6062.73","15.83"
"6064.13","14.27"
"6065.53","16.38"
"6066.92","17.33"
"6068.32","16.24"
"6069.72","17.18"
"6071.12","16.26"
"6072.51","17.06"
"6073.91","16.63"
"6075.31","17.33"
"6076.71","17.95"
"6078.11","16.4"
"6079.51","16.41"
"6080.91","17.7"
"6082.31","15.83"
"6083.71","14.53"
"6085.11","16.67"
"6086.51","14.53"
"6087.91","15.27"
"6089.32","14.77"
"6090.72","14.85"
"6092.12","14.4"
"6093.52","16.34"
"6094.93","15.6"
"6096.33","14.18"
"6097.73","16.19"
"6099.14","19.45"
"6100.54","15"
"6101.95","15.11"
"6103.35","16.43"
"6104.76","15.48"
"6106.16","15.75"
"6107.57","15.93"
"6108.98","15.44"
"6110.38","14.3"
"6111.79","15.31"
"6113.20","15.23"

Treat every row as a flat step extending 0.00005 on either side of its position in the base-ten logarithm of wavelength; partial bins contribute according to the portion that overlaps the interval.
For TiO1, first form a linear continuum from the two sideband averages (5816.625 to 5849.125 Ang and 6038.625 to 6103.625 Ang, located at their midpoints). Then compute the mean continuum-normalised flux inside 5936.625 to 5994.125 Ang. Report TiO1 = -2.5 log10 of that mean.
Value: 0.04 mag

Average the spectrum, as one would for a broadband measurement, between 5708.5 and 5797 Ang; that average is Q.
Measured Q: 15.7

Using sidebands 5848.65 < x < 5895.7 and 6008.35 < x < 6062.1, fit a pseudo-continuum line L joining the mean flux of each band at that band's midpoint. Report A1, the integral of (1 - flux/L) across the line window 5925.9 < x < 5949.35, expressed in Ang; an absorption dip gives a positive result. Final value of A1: -1.4 Ang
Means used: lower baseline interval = 15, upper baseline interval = 15.9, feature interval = 16.3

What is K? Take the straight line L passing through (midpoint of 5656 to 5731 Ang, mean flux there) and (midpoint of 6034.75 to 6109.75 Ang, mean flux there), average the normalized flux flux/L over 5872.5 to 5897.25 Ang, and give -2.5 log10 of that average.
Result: 0.13 mag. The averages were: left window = 15.7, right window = 16.2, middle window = 14.1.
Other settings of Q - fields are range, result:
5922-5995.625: 15.9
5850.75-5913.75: 15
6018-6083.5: 16.3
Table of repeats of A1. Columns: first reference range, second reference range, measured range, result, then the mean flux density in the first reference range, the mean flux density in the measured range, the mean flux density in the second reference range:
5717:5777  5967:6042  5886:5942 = 0.38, 16.1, 15.7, 15.7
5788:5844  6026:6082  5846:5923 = 6.60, 16.9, 15.3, 16.4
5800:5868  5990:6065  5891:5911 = 2.32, 16.7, 14.6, 16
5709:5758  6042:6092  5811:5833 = -1.05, 15.7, 16.6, 16.3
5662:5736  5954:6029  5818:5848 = -2.03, 15.7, 16.8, 15.7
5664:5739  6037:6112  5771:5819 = -1.61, 15.7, 16.3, 16.1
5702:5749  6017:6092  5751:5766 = -0.56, 15.6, 16.2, 16.1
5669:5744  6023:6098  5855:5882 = 0.55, 15.7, 15.6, 16.2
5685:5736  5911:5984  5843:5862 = 0.32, 16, 15.8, 16.1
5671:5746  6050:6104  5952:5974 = 0.78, 15.7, 15.5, 16.2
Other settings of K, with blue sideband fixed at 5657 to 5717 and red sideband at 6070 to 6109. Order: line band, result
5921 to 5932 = -0.05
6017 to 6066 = -0.01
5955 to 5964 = -0.03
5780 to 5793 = 0.05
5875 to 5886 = 0.05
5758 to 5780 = -0.04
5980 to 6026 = 0.01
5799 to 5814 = -0.17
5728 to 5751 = 0.00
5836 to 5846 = -0.05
